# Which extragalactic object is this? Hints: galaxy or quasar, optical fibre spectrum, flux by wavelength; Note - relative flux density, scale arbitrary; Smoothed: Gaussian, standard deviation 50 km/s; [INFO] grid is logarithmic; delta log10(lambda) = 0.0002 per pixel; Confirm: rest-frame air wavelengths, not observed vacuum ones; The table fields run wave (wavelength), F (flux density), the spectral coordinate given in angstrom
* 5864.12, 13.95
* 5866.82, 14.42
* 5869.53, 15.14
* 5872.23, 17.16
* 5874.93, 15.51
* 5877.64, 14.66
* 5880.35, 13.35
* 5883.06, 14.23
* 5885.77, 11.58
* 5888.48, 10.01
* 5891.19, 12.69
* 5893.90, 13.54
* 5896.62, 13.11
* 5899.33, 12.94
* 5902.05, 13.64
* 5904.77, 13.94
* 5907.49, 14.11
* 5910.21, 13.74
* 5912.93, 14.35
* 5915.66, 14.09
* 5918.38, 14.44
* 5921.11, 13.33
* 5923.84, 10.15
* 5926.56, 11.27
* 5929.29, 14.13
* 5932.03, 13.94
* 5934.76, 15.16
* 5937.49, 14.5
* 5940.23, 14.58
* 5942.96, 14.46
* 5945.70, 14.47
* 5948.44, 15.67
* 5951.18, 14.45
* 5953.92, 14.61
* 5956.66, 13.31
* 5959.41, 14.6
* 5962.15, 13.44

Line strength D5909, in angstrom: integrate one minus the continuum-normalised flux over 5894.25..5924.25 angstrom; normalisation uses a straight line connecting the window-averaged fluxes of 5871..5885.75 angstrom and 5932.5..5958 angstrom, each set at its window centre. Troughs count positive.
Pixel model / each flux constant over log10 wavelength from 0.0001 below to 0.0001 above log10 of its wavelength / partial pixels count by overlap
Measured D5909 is 2.2 angstrom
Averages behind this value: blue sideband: 14.7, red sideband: 14.6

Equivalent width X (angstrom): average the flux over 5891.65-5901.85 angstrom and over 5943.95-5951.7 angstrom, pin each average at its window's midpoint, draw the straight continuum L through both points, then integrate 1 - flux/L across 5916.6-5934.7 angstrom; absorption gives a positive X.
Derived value 1.4 angstrom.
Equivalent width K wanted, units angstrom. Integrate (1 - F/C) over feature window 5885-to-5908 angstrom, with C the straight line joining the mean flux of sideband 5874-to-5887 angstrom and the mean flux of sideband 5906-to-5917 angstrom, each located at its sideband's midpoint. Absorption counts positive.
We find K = 1.9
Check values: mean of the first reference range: 13.8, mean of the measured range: 12.8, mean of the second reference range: 14.1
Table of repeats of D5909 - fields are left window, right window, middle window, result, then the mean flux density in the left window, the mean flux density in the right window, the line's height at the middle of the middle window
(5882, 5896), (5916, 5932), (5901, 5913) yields -1.21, 12.4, 12.9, 12.6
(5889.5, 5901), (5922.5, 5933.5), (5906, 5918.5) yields -1.40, 13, 12.4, 12.7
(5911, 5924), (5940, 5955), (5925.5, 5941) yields 0.25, 13.6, 14.7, 14.2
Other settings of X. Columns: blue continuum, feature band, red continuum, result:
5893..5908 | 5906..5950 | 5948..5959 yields 0.26 angstrom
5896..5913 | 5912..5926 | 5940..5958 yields 0.82 angstrom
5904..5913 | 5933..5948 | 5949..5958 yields -0.51 angstrom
